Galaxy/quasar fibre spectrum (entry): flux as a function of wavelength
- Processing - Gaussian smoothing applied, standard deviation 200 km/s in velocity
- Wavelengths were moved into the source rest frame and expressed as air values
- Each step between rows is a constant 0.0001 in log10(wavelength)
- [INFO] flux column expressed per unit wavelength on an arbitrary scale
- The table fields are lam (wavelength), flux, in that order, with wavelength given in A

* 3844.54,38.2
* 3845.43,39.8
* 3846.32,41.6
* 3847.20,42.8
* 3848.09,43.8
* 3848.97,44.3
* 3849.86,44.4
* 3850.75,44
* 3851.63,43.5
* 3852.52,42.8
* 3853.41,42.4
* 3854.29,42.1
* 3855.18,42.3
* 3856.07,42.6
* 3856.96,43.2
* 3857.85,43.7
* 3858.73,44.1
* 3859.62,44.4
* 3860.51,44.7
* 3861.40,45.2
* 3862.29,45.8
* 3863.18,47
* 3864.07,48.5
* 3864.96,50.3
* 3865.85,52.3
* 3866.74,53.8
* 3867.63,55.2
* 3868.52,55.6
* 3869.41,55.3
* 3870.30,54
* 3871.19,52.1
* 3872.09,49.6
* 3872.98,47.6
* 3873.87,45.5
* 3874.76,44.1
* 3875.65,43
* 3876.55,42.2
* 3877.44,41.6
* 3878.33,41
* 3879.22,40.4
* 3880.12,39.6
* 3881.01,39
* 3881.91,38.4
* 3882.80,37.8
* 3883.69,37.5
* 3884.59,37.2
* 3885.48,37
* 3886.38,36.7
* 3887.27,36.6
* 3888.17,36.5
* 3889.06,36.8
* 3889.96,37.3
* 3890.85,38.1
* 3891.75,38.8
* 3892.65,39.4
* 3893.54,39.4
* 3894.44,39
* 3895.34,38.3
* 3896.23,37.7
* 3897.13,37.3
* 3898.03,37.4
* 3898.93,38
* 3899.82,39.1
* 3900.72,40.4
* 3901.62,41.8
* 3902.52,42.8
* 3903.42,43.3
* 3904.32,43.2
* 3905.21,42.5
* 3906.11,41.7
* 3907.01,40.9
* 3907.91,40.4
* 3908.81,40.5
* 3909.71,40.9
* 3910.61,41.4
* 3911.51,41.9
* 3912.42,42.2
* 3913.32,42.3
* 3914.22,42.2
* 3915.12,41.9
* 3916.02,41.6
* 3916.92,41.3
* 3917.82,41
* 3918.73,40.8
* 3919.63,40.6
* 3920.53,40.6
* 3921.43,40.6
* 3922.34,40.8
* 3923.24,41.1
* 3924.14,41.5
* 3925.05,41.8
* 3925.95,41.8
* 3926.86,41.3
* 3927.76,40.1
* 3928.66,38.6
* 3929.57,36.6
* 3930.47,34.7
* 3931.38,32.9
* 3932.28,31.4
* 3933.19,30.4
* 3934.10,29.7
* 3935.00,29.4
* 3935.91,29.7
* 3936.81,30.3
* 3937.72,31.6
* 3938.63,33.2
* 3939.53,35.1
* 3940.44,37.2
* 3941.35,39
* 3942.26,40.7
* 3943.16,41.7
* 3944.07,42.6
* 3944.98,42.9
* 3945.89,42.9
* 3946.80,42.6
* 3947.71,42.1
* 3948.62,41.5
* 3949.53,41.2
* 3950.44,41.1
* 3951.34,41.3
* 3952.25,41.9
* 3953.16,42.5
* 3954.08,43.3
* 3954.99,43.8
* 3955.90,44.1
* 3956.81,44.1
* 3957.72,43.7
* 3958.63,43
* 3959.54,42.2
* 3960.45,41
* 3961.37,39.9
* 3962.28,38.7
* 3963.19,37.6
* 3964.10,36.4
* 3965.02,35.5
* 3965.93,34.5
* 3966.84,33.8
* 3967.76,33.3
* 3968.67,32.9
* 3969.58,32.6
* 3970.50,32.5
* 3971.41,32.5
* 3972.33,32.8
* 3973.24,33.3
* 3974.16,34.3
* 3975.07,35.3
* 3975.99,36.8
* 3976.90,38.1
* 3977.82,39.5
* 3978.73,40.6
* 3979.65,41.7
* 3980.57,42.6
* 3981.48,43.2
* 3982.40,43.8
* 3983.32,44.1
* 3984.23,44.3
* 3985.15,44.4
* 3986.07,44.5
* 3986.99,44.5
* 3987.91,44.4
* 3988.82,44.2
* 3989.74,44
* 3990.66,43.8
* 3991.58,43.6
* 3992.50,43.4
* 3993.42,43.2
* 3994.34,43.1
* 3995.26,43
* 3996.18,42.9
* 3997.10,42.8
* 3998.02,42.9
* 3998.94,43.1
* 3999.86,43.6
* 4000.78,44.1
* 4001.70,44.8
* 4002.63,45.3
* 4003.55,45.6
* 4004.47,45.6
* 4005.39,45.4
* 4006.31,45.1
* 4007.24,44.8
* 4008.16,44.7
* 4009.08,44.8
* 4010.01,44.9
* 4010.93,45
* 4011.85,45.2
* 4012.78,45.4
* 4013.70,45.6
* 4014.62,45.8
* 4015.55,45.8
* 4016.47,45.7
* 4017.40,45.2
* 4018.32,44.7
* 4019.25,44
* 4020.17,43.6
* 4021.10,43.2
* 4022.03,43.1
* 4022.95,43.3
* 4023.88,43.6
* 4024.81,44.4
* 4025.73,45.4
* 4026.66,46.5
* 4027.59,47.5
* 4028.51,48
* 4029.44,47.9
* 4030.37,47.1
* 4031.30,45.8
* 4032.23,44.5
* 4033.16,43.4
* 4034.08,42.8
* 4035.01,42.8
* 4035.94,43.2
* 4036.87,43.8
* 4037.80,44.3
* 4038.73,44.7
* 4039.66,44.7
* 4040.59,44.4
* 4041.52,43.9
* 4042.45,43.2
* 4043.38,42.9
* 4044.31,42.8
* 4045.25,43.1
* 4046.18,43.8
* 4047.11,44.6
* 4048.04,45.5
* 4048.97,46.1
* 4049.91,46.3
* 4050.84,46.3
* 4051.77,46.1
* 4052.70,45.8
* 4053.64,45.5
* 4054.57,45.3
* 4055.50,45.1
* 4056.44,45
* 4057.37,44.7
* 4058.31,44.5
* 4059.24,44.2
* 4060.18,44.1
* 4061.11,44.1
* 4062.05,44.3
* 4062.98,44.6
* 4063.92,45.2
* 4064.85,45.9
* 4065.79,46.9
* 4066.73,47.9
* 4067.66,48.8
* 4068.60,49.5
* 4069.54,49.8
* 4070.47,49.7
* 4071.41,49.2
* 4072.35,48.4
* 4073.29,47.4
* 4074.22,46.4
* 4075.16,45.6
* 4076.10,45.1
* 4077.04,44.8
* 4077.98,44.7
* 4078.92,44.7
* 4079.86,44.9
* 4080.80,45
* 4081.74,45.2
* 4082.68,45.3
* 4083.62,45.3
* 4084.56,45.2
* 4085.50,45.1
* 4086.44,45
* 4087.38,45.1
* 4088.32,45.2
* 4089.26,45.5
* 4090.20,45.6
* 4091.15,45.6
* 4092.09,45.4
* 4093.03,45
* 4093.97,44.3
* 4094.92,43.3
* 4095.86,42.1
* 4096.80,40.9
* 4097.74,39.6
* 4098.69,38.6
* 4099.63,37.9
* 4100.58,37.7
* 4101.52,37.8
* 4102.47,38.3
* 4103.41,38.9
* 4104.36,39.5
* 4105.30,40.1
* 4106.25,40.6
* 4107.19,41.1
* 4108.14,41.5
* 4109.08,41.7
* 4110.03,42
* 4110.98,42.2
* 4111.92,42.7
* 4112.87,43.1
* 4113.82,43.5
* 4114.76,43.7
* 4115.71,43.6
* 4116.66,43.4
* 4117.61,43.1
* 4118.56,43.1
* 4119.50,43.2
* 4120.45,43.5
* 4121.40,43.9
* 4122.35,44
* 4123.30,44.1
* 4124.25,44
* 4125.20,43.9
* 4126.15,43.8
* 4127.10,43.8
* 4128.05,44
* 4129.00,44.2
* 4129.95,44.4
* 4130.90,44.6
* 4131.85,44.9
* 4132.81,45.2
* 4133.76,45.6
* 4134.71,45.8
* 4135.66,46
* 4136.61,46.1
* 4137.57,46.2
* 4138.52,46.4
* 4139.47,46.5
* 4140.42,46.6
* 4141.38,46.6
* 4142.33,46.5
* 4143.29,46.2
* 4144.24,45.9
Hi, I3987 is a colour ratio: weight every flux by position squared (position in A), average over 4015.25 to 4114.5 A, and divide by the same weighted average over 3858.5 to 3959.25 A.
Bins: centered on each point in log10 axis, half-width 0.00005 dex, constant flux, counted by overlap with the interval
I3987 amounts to 1.17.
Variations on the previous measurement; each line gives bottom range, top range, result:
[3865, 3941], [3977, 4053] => 1.16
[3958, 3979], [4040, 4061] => 1.28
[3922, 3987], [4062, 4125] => 1.22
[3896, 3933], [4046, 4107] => 1.20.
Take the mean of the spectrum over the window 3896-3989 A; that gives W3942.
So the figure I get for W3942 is 39.4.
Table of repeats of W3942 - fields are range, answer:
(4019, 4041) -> 44.7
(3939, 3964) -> 41.3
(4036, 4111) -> 44.2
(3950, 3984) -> 38.9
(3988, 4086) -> 45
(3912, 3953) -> 38.8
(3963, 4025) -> 41.8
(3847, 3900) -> 43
